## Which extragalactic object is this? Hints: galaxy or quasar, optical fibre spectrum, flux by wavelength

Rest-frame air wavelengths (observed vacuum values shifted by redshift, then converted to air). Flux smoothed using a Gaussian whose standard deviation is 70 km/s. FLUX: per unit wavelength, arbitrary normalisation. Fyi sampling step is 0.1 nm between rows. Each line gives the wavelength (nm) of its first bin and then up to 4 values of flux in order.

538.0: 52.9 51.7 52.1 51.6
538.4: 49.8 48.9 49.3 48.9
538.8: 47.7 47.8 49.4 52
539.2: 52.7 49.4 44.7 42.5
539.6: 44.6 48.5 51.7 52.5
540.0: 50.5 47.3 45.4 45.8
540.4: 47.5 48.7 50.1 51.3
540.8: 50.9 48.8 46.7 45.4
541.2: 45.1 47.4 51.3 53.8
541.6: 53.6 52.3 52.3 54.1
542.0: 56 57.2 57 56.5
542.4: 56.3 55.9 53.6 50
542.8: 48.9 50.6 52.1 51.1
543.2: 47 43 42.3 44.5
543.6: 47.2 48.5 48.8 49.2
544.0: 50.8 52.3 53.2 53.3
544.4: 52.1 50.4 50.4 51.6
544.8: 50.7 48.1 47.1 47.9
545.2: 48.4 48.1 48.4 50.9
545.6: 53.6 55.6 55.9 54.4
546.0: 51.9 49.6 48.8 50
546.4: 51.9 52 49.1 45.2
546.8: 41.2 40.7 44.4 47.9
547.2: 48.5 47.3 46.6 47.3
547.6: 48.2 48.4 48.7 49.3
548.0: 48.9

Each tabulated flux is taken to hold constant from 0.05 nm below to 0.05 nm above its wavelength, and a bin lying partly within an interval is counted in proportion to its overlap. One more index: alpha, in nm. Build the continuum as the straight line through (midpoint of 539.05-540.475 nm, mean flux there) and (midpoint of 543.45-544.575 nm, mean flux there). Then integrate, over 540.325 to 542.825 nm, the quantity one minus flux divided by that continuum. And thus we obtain -0.13 nm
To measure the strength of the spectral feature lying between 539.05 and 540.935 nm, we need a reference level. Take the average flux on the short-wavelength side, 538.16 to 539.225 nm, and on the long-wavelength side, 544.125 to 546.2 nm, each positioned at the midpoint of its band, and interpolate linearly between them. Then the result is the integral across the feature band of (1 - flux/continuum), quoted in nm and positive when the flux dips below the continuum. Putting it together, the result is 0.056 nm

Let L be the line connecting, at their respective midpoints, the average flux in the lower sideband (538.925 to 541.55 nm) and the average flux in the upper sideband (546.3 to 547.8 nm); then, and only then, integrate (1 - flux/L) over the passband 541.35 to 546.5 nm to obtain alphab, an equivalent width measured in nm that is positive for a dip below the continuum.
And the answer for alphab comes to -0.356 nm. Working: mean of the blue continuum 48.6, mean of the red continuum 47.2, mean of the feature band 51.2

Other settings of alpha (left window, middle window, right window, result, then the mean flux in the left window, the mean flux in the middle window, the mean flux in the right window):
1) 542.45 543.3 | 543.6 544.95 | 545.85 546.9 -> -0.02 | 50.7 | 50.6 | 49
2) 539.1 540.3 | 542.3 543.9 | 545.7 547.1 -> -0.03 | 48.2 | 49.5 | 49.1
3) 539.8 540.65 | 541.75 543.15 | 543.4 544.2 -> -0.15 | 48.7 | 53.7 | 48.6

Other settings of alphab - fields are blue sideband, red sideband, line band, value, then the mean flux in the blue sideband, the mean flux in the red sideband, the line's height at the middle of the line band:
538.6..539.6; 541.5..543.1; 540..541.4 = 0.082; 48.2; 53.7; 50.9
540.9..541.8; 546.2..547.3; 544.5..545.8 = -0.066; 49.6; 47.2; 47.9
